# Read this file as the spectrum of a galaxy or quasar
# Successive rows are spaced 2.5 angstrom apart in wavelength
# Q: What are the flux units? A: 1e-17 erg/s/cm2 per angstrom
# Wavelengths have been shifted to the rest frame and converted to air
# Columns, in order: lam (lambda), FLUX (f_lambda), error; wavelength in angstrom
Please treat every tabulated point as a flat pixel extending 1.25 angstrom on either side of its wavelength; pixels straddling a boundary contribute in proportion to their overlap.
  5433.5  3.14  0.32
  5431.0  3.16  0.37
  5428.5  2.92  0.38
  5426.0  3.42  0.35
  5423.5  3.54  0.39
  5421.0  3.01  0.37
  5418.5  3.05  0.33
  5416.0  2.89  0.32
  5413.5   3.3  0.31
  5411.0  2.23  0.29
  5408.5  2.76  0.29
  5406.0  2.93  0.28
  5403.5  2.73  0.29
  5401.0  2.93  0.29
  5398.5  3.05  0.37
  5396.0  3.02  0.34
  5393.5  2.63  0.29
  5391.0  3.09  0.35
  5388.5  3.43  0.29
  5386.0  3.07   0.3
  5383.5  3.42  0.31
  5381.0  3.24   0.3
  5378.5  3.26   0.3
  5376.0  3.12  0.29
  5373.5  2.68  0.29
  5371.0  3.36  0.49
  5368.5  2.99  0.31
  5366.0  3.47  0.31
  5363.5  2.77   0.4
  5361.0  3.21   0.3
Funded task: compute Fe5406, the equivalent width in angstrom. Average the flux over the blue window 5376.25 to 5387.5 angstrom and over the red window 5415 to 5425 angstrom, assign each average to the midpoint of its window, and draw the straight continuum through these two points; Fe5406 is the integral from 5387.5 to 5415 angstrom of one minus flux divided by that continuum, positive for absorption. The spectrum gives 2.4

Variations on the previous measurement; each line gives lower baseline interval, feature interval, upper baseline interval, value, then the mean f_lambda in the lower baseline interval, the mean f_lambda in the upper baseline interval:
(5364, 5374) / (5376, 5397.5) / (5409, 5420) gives -0.8 angstrom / 3.13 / 2.86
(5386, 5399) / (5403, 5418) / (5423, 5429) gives 1.7 angstrom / 3.05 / 3.31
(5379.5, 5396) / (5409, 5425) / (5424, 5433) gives 0.9 angstrom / 3.14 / 3.2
